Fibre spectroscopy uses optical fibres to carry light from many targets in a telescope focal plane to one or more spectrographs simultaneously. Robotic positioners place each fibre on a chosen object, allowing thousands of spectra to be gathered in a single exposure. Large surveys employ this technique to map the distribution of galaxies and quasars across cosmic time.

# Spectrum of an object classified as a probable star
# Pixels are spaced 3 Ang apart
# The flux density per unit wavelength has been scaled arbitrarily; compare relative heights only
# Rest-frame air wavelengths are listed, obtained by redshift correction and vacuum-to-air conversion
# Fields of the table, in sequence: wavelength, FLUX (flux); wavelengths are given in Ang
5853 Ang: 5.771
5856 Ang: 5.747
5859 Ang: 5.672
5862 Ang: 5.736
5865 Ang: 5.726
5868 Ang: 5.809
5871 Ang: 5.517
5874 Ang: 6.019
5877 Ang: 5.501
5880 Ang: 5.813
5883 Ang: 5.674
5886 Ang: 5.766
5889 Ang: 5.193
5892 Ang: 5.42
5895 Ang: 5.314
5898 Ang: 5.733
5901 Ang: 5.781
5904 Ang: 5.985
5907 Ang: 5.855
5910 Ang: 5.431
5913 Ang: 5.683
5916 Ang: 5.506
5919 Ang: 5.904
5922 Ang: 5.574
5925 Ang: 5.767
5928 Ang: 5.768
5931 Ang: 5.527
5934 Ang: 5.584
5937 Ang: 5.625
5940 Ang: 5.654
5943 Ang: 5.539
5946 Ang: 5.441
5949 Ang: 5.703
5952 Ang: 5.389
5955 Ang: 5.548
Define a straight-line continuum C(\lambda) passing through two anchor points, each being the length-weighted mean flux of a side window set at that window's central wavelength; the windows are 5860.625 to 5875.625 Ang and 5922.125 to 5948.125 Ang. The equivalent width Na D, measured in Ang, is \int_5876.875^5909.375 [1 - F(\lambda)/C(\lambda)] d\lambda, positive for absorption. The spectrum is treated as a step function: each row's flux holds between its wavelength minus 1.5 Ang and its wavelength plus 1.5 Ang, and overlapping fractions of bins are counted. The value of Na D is 0.37 Ang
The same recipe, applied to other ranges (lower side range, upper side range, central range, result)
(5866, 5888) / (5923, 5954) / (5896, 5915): -0.2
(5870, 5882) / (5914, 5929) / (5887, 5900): 0.6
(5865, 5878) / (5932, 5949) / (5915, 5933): -0.2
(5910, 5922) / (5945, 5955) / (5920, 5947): -0.2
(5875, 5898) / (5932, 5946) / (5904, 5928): -0.6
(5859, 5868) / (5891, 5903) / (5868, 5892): 0.1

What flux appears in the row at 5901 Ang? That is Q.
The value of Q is 5.781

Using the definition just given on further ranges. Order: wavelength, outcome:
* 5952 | 5.389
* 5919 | 5.904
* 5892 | 5.42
